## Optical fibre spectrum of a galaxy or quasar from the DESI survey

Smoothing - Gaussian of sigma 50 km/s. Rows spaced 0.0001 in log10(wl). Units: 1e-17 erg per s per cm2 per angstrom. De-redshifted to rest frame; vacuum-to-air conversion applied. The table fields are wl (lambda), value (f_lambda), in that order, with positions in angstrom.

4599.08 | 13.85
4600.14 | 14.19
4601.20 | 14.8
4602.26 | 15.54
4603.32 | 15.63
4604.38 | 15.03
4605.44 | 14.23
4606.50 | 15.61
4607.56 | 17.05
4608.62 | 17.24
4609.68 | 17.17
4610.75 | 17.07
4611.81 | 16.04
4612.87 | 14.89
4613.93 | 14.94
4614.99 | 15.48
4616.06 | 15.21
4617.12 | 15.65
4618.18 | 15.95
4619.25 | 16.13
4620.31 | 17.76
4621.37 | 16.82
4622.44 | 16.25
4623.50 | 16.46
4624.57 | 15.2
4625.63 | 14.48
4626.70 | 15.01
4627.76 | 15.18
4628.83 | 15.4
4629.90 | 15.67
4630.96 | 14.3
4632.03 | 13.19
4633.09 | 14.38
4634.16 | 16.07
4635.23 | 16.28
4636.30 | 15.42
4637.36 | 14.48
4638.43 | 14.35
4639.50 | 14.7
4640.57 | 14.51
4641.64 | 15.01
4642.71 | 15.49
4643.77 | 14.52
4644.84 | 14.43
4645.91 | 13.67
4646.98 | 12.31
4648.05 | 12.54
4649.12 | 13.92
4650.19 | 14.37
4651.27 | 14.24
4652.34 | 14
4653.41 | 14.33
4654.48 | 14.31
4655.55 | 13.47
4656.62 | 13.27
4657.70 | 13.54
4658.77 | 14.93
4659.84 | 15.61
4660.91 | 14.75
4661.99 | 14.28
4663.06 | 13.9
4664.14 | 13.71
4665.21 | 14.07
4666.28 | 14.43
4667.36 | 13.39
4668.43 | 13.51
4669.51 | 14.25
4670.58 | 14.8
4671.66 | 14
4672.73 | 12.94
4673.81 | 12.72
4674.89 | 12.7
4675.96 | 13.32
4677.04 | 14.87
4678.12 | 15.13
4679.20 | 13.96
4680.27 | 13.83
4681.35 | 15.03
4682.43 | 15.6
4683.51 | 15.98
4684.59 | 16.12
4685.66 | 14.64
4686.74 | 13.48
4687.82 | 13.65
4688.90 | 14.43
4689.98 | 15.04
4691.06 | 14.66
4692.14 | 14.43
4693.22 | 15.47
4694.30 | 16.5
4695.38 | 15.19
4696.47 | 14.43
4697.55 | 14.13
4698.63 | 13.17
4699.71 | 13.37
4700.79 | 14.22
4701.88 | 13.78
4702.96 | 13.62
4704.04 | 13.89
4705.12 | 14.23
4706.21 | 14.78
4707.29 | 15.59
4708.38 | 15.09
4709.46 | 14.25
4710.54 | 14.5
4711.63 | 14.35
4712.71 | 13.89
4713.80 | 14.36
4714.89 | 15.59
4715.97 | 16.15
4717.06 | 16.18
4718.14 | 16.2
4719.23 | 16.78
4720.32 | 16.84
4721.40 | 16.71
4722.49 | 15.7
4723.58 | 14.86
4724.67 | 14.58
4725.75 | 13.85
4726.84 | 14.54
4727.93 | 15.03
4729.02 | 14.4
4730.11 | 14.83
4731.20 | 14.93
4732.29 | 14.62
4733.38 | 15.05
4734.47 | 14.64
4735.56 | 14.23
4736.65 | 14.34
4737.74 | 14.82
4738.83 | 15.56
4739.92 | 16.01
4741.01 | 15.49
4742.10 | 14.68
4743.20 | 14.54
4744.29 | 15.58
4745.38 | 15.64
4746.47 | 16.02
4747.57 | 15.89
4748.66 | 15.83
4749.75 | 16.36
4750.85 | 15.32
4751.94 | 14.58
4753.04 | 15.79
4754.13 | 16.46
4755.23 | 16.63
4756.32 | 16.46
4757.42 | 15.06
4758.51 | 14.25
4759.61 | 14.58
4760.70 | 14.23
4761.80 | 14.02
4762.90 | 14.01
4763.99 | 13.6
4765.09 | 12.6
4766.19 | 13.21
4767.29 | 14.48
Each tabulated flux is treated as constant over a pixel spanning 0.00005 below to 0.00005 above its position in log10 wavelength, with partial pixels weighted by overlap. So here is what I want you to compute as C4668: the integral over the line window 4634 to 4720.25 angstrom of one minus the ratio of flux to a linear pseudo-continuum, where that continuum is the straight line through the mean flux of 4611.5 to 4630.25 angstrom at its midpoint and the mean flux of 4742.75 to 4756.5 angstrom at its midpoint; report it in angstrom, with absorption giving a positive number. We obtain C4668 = 6.9 angstrom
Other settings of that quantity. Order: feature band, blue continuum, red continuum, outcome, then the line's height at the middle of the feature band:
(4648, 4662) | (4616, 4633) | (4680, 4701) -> 0.9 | 15.1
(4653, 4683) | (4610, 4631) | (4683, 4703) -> 1.7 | 15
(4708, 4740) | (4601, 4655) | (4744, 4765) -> 0.3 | 15.2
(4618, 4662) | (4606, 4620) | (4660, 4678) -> 0.7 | 15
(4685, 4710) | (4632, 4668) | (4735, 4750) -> 0.7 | 14.8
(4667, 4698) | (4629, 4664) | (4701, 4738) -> 0.5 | 14.6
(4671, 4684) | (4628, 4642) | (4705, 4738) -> 0.7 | 15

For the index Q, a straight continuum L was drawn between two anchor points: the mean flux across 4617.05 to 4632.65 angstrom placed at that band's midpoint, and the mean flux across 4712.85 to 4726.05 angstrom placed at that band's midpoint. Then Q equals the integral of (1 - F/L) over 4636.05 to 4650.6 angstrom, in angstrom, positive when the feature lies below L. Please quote 1.2 angstrom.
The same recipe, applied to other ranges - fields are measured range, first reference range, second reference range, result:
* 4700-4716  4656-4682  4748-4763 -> 0.14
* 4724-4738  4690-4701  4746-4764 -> 0.38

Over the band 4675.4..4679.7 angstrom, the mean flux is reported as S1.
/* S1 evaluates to 14.3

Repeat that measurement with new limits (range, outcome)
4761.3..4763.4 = 14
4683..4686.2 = 15.6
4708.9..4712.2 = 14.4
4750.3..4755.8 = 15.8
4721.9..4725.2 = 15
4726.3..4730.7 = 14.7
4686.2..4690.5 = 14.1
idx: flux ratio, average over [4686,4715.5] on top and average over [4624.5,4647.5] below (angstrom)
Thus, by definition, 0.98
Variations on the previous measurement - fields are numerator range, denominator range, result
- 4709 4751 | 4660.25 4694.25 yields 1.06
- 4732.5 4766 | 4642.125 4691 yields 1.06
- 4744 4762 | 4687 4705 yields 1.08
